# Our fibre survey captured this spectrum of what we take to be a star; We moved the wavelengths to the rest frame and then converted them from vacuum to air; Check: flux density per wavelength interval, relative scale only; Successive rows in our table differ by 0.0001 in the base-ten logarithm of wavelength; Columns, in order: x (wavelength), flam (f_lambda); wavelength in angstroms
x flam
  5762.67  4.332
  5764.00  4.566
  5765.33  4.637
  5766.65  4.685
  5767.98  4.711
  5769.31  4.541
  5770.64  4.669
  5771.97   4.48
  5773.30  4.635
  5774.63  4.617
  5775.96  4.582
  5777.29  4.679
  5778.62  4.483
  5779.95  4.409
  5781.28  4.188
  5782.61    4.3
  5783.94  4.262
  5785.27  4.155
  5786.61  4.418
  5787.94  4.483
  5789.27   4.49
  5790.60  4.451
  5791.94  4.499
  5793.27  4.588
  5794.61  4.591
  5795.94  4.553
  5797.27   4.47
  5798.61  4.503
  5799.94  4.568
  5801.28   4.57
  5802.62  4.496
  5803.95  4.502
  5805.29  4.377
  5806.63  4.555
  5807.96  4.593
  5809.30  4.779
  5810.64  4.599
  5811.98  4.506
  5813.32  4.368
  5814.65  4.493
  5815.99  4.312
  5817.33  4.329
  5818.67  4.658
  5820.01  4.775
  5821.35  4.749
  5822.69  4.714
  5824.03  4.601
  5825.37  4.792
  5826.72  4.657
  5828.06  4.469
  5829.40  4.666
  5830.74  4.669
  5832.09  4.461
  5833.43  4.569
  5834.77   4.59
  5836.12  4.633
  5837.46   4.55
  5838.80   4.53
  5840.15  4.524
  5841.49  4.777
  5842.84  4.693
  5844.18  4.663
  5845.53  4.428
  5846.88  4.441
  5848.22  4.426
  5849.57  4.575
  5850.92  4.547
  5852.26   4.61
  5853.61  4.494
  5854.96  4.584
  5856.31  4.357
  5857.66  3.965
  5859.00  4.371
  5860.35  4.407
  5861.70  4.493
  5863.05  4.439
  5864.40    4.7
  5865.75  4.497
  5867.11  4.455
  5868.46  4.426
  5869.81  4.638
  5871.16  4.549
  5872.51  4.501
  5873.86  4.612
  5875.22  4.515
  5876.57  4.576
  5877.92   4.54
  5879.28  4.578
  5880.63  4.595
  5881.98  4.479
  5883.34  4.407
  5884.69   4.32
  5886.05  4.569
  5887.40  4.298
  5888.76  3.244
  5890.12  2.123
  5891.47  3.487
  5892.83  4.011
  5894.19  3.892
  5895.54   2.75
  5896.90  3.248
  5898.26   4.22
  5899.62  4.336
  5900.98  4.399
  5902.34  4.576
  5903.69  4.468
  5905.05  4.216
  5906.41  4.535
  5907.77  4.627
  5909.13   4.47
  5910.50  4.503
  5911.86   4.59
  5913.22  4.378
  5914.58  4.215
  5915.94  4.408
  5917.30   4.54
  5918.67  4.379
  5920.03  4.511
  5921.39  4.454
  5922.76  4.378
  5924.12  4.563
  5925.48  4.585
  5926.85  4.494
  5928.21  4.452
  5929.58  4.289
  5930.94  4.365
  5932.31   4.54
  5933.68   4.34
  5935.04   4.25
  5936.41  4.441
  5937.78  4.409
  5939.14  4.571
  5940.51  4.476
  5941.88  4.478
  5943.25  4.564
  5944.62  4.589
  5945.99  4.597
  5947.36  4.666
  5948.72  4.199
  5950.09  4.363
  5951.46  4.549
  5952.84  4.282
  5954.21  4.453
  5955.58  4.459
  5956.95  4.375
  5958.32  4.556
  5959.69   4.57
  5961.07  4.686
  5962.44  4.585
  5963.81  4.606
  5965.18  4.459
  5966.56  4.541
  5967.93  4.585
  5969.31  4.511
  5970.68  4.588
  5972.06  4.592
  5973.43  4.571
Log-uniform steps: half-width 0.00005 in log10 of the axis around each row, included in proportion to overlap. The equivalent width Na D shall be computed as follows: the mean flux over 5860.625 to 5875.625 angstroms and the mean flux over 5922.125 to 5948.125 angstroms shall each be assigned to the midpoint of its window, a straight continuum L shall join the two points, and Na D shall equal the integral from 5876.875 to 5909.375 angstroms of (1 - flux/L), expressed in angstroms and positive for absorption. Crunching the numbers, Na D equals 2.9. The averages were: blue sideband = 4.52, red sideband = 4.48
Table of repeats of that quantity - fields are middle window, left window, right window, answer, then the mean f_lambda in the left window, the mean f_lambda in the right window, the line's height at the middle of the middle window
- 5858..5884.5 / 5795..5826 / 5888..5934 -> -1.02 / 4.56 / 4.19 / 4.34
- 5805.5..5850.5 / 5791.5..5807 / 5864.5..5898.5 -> -1.92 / 4.52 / 4.15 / 4.39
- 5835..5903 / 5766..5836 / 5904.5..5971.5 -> 2.78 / 4.54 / 4.47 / 4.51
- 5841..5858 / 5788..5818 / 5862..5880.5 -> 0.07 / 4.51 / 4.54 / 4.53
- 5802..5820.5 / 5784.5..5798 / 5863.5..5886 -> -0.17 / 4.47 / 4.52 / 4.48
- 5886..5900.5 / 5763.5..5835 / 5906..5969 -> 2.81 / 4.54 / 4.48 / 4.5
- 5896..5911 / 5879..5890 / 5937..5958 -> -0.09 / 4.19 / 4.47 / 4.27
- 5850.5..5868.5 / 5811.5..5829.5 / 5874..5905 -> -0.64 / 4.58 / 4.09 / 4.3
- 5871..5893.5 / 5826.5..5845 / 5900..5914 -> 1.63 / 4.6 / 4.47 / 4.52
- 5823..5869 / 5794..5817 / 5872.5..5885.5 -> -0.18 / 4.52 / 4.51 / 4.52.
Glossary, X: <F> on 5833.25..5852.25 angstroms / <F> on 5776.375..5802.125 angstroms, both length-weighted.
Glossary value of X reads 1.03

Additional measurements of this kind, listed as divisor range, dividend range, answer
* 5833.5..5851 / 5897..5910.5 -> 0.96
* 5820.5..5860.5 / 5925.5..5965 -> 0.98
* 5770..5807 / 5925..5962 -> 1.00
